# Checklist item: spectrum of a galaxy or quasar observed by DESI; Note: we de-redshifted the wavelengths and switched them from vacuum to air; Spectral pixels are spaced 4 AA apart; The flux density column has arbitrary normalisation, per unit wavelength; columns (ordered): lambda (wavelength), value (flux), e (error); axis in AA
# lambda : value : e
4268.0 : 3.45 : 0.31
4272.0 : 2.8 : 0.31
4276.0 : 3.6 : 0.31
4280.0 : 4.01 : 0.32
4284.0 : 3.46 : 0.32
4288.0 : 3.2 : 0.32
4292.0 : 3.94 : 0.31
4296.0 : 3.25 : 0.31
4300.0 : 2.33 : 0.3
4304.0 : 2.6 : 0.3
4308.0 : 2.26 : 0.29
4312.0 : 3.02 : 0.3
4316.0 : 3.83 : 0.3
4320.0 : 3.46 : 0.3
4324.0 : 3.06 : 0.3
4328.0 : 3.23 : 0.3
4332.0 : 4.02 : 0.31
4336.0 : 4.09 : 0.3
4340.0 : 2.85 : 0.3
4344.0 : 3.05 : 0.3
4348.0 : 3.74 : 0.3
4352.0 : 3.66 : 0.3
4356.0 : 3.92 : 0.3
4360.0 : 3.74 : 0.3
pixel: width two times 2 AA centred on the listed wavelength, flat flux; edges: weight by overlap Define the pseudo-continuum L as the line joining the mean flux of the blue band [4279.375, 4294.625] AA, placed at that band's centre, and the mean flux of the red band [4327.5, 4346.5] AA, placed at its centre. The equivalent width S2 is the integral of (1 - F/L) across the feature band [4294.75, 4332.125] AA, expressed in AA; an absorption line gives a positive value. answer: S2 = 5.0 AA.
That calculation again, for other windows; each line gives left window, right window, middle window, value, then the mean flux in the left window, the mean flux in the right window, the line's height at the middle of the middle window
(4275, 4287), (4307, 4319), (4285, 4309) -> 3.0 AA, 3.66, 3.14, 3.4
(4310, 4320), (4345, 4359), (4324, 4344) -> 0.7 AA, 3.43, 3.72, 3.58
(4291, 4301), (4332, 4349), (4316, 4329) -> 0.1 AA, 3.18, 3.48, 3.36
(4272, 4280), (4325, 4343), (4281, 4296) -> -0.1 AA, 3.5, 3.49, 3.5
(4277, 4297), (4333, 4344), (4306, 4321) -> 1.7 AA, 3.59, 3.44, 3.51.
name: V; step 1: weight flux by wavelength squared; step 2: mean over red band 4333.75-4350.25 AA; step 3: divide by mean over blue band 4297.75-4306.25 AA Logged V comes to 1.41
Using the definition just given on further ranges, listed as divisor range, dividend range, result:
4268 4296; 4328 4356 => 1.05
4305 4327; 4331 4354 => 1.16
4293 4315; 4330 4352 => 1.29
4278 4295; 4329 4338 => 1.12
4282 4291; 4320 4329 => 0.96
